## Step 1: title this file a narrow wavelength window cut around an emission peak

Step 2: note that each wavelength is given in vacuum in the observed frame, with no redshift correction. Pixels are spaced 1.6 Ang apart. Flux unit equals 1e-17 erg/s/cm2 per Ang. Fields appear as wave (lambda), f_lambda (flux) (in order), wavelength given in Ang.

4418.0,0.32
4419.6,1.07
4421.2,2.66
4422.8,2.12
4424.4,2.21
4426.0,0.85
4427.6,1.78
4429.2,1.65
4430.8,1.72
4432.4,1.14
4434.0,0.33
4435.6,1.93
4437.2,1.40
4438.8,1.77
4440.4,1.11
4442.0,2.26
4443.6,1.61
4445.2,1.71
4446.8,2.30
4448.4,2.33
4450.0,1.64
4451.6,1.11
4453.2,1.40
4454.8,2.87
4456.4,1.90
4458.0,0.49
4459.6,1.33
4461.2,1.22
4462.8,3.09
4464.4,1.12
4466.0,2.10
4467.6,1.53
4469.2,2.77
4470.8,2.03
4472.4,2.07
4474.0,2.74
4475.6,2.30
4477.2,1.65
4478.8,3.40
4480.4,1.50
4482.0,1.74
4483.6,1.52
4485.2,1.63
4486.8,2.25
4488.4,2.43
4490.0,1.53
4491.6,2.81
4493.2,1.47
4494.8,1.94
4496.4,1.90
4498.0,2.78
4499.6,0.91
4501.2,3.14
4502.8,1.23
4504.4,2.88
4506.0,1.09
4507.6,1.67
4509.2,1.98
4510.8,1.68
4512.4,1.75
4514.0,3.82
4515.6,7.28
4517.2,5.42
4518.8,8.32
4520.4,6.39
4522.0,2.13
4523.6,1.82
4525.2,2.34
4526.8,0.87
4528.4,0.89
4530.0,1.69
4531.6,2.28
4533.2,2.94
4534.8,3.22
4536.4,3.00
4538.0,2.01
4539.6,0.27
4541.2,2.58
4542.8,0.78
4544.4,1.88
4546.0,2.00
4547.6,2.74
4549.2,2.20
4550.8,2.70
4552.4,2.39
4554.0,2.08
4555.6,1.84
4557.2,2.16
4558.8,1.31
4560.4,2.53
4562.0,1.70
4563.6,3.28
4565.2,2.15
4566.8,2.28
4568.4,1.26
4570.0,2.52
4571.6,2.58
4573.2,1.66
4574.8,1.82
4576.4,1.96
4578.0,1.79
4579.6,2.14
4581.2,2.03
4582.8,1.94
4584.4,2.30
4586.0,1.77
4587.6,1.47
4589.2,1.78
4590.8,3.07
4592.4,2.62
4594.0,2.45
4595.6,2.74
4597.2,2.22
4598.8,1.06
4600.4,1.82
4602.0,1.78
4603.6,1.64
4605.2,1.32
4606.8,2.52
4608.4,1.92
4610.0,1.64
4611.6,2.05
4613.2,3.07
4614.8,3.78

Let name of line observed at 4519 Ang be [O II]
